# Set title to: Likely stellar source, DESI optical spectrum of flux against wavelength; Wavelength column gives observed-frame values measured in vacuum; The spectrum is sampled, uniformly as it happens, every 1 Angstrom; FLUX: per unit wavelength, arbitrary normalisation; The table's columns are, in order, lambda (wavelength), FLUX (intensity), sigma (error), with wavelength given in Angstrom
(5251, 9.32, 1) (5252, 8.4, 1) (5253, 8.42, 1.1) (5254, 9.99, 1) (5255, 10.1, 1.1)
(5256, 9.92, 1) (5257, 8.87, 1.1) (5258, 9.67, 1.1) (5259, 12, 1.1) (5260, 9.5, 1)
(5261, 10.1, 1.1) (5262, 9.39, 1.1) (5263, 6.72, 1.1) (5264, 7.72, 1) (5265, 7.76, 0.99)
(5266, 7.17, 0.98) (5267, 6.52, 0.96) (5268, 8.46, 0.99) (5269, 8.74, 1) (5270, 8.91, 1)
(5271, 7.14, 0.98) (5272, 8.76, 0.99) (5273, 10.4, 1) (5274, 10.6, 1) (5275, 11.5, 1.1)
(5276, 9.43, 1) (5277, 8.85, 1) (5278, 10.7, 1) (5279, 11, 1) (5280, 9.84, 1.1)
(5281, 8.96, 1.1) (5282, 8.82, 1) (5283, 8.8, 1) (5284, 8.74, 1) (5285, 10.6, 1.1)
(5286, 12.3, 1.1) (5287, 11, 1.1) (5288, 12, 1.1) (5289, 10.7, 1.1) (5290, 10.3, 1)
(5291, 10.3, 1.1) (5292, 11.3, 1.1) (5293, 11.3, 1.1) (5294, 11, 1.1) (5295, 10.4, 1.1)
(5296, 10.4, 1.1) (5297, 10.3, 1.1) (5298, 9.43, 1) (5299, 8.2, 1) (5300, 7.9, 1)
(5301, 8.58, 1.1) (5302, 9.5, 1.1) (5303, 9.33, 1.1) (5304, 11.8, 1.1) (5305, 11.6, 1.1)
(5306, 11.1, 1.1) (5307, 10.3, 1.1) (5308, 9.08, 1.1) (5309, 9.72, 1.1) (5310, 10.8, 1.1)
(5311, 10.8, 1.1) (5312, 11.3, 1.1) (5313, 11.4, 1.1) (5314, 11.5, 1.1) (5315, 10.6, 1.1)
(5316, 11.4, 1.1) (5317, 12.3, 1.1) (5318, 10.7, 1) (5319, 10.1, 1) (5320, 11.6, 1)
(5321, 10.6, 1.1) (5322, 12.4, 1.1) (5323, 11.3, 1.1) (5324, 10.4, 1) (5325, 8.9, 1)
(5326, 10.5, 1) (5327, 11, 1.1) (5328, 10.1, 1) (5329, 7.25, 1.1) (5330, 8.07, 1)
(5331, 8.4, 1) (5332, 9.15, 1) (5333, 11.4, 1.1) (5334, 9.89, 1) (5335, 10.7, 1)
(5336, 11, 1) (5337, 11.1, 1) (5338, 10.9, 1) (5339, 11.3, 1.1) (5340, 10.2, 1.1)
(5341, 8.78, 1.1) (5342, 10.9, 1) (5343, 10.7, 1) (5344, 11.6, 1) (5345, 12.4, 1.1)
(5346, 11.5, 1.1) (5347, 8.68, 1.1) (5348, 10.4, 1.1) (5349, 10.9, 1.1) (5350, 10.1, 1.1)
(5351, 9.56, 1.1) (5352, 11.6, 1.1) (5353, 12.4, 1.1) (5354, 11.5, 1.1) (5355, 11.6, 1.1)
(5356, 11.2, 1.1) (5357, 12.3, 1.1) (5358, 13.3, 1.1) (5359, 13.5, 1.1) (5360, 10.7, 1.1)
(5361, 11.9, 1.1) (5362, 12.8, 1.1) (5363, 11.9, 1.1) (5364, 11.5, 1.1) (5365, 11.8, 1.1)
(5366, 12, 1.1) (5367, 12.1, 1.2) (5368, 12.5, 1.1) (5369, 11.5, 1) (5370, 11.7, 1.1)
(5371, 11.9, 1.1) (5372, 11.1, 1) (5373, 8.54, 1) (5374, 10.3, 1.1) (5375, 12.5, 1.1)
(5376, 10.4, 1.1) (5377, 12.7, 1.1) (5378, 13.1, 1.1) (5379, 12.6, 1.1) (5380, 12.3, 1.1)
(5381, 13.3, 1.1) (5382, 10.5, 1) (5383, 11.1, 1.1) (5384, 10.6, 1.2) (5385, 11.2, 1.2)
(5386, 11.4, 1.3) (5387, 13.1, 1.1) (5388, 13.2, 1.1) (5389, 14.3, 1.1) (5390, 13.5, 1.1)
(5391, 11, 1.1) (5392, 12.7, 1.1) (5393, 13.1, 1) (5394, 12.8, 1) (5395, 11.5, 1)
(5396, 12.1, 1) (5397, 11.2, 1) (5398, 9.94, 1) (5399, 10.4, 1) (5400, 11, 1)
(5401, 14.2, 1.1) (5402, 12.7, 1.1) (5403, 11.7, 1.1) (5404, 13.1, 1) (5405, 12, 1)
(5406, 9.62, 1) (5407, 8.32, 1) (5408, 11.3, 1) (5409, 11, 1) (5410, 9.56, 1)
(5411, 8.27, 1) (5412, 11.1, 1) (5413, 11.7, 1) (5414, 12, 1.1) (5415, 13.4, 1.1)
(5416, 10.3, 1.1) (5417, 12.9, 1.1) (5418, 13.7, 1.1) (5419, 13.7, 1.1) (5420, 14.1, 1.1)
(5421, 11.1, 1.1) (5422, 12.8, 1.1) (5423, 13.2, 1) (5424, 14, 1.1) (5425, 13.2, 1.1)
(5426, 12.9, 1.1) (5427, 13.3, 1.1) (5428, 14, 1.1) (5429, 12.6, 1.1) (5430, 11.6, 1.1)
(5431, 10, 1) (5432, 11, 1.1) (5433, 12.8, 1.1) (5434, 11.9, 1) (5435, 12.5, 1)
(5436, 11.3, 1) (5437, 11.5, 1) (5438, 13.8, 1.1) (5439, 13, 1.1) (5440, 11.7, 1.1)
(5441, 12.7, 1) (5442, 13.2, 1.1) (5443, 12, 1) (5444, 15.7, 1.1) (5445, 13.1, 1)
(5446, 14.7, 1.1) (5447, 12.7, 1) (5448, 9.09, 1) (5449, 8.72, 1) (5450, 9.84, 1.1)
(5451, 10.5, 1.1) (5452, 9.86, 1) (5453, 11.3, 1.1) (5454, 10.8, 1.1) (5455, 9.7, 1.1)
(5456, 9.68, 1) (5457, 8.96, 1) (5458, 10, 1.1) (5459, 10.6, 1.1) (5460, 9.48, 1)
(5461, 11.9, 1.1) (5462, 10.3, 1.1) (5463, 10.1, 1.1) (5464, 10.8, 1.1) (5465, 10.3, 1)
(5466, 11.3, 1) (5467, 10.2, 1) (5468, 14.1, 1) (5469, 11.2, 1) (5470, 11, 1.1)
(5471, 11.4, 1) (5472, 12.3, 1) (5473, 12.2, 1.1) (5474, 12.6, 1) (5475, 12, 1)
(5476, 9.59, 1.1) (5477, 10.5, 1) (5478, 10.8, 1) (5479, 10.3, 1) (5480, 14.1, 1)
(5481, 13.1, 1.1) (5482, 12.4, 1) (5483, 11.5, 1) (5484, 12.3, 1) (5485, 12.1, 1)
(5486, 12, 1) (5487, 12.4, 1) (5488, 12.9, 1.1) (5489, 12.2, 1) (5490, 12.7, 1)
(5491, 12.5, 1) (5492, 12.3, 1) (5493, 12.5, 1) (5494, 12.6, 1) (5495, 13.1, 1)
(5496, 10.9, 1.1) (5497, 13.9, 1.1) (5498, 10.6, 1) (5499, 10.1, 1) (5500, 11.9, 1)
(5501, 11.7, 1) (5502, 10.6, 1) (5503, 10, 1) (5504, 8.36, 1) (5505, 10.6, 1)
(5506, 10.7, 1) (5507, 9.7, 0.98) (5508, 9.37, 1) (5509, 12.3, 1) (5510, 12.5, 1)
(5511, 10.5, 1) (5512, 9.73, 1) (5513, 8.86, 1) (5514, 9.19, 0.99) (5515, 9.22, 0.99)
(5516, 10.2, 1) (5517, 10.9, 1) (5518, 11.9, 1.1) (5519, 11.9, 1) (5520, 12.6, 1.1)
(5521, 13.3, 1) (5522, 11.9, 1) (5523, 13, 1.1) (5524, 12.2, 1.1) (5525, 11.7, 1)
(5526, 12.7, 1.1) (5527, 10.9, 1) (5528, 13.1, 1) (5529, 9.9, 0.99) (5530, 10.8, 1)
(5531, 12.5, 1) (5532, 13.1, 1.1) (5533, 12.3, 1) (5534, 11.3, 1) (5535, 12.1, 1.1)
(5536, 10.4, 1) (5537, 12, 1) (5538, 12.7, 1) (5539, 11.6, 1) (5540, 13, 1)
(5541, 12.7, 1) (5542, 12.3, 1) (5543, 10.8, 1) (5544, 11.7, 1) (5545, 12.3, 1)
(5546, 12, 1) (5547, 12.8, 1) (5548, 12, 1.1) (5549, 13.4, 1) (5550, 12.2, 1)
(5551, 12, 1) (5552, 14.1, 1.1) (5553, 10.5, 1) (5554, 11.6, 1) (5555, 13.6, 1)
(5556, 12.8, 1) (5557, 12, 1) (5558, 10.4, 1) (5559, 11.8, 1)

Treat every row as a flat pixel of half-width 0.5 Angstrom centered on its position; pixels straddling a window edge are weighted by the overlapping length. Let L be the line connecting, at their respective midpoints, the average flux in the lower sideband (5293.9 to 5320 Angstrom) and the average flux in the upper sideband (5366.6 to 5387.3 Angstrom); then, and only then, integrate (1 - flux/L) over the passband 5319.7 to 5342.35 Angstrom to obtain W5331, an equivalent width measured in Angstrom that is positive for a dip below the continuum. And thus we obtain 1.19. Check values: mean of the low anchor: 10.4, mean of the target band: 10.2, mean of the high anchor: 11.6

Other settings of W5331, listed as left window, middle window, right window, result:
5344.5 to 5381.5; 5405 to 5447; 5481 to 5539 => -2.25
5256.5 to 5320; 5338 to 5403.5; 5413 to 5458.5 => -3.19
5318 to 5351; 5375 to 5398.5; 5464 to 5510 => -2.81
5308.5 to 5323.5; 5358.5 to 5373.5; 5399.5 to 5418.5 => -0.53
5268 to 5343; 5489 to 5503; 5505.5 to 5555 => -0.55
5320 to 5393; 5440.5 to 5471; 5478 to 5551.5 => 1.05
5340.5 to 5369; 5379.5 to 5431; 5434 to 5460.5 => -2.66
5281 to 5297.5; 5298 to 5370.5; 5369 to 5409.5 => 1.66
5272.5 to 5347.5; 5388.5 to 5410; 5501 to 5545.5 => -1.90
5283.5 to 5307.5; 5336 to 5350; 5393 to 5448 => 0.40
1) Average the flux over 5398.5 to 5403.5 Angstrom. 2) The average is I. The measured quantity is 12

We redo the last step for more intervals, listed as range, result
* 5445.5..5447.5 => 13.7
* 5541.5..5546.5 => 11.8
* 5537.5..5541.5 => 12.5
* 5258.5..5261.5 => 10.5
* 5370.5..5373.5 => 10.5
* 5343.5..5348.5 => 10.9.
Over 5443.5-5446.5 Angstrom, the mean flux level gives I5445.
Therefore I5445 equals 14.5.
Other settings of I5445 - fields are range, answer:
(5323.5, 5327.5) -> 10.2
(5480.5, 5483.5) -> 12.3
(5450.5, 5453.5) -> 10.6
